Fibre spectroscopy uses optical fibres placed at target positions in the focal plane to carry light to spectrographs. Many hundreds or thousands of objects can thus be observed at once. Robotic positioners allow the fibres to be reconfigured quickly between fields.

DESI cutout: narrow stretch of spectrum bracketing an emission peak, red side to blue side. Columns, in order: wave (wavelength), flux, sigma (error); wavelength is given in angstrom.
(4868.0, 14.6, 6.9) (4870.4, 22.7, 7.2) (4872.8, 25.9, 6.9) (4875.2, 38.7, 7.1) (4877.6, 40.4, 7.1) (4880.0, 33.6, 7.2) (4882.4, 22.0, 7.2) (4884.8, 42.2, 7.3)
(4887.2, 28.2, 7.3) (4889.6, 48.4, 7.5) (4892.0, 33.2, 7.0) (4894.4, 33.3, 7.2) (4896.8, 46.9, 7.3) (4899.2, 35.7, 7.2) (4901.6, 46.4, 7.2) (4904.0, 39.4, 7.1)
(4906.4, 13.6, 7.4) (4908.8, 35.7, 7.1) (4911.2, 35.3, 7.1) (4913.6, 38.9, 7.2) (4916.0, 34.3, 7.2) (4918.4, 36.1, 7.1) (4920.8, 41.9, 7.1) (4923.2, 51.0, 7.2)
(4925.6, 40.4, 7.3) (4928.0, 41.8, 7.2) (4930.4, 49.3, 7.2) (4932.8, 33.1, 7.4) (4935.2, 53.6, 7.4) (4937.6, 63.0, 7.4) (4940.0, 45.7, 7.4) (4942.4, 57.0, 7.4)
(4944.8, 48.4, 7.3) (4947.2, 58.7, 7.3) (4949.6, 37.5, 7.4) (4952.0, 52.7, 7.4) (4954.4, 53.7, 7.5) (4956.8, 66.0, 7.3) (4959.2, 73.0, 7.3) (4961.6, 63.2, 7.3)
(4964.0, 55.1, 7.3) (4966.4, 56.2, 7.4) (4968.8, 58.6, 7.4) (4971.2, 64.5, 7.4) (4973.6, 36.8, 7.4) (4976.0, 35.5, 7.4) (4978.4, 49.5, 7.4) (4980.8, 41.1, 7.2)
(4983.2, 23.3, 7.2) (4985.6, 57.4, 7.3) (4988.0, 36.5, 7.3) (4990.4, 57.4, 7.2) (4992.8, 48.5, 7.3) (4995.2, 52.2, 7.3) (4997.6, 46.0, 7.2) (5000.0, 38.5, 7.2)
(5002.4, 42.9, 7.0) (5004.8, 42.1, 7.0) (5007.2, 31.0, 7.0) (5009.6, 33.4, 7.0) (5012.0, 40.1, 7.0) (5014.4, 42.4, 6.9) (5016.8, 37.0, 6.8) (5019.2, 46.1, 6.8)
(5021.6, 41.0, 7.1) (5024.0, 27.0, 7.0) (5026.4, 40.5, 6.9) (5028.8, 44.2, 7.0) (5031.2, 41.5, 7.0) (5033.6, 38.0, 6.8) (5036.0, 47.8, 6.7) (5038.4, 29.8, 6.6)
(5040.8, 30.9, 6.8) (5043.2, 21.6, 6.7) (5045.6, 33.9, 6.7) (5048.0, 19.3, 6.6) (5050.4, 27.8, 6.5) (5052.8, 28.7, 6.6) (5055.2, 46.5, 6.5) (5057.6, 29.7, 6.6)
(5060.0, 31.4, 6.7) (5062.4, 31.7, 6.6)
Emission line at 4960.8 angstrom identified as C IV 1549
